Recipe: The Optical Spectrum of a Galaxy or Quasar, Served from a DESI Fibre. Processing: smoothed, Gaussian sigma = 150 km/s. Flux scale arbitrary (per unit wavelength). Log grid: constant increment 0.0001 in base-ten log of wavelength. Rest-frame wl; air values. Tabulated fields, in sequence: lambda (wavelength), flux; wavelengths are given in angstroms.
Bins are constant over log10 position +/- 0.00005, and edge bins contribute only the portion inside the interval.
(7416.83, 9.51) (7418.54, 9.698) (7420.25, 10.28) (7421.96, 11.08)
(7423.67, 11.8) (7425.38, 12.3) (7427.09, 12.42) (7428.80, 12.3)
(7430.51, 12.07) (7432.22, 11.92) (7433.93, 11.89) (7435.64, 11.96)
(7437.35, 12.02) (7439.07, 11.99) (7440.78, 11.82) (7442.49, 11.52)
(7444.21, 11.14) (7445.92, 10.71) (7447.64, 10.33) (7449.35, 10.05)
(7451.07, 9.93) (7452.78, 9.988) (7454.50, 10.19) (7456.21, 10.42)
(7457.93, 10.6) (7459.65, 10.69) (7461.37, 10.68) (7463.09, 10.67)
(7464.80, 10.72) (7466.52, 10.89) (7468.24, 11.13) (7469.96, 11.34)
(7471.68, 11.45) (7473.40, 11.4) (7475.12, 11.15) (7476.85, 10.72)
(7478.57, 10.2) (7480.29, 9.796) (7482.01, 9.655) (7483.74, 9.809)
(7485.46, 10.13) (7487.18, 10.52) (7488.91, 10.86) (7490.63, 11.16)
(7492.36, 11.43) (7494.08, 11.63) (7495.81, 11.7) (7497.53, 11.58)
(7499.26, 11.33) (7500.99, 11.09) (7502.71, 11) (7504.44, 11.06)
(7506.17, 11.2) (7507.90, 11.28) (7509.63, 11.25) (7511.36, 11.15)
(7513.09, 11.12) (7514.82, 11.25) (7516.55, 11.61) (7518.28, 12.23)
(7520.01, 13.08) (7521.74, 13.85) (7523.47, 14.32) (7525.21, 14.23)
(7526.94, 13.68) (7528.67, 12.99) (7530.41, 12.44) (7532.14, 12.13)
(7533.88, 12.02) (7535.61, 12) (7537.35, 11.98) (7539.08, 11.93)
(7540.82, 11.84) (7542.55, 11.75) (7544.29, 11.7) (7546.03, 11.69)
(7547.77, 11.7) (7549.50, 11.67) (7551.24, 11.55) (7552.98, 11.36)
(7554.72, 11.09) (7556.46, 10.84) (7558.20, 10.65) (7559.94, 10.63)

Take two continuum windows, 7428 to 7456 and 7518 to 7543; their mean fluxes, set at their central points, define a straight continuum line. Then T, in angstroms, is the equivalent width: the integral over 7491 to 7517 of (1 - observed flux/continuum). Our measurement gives 2.1 angstroms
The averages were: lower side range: 11.2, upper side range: 12.7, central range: 11.3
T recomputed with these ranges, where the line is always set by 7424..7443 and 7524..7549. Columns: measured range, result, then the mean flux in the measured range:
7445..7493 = 6.1 angstroms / 10.6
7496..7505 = 0.7 angstroms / 11.3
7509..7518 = 0.7 angstroms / 11.3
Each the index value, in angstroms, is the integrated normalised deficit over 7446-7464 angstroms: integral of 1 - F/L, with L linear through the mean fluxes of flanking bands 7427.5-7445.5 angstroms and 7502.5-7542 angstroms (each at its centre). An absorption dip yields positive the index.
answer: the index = 2.3 angstroms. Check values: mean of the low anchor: 11.9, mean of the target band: 10.4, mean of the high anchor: 12.2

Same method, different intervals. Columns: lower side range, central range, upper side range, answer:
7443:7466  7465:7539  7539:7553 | -2.8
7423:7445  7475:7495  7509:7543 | 2.6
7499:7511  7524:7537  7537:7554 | -1.5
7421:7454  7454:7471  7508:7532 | 1.4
